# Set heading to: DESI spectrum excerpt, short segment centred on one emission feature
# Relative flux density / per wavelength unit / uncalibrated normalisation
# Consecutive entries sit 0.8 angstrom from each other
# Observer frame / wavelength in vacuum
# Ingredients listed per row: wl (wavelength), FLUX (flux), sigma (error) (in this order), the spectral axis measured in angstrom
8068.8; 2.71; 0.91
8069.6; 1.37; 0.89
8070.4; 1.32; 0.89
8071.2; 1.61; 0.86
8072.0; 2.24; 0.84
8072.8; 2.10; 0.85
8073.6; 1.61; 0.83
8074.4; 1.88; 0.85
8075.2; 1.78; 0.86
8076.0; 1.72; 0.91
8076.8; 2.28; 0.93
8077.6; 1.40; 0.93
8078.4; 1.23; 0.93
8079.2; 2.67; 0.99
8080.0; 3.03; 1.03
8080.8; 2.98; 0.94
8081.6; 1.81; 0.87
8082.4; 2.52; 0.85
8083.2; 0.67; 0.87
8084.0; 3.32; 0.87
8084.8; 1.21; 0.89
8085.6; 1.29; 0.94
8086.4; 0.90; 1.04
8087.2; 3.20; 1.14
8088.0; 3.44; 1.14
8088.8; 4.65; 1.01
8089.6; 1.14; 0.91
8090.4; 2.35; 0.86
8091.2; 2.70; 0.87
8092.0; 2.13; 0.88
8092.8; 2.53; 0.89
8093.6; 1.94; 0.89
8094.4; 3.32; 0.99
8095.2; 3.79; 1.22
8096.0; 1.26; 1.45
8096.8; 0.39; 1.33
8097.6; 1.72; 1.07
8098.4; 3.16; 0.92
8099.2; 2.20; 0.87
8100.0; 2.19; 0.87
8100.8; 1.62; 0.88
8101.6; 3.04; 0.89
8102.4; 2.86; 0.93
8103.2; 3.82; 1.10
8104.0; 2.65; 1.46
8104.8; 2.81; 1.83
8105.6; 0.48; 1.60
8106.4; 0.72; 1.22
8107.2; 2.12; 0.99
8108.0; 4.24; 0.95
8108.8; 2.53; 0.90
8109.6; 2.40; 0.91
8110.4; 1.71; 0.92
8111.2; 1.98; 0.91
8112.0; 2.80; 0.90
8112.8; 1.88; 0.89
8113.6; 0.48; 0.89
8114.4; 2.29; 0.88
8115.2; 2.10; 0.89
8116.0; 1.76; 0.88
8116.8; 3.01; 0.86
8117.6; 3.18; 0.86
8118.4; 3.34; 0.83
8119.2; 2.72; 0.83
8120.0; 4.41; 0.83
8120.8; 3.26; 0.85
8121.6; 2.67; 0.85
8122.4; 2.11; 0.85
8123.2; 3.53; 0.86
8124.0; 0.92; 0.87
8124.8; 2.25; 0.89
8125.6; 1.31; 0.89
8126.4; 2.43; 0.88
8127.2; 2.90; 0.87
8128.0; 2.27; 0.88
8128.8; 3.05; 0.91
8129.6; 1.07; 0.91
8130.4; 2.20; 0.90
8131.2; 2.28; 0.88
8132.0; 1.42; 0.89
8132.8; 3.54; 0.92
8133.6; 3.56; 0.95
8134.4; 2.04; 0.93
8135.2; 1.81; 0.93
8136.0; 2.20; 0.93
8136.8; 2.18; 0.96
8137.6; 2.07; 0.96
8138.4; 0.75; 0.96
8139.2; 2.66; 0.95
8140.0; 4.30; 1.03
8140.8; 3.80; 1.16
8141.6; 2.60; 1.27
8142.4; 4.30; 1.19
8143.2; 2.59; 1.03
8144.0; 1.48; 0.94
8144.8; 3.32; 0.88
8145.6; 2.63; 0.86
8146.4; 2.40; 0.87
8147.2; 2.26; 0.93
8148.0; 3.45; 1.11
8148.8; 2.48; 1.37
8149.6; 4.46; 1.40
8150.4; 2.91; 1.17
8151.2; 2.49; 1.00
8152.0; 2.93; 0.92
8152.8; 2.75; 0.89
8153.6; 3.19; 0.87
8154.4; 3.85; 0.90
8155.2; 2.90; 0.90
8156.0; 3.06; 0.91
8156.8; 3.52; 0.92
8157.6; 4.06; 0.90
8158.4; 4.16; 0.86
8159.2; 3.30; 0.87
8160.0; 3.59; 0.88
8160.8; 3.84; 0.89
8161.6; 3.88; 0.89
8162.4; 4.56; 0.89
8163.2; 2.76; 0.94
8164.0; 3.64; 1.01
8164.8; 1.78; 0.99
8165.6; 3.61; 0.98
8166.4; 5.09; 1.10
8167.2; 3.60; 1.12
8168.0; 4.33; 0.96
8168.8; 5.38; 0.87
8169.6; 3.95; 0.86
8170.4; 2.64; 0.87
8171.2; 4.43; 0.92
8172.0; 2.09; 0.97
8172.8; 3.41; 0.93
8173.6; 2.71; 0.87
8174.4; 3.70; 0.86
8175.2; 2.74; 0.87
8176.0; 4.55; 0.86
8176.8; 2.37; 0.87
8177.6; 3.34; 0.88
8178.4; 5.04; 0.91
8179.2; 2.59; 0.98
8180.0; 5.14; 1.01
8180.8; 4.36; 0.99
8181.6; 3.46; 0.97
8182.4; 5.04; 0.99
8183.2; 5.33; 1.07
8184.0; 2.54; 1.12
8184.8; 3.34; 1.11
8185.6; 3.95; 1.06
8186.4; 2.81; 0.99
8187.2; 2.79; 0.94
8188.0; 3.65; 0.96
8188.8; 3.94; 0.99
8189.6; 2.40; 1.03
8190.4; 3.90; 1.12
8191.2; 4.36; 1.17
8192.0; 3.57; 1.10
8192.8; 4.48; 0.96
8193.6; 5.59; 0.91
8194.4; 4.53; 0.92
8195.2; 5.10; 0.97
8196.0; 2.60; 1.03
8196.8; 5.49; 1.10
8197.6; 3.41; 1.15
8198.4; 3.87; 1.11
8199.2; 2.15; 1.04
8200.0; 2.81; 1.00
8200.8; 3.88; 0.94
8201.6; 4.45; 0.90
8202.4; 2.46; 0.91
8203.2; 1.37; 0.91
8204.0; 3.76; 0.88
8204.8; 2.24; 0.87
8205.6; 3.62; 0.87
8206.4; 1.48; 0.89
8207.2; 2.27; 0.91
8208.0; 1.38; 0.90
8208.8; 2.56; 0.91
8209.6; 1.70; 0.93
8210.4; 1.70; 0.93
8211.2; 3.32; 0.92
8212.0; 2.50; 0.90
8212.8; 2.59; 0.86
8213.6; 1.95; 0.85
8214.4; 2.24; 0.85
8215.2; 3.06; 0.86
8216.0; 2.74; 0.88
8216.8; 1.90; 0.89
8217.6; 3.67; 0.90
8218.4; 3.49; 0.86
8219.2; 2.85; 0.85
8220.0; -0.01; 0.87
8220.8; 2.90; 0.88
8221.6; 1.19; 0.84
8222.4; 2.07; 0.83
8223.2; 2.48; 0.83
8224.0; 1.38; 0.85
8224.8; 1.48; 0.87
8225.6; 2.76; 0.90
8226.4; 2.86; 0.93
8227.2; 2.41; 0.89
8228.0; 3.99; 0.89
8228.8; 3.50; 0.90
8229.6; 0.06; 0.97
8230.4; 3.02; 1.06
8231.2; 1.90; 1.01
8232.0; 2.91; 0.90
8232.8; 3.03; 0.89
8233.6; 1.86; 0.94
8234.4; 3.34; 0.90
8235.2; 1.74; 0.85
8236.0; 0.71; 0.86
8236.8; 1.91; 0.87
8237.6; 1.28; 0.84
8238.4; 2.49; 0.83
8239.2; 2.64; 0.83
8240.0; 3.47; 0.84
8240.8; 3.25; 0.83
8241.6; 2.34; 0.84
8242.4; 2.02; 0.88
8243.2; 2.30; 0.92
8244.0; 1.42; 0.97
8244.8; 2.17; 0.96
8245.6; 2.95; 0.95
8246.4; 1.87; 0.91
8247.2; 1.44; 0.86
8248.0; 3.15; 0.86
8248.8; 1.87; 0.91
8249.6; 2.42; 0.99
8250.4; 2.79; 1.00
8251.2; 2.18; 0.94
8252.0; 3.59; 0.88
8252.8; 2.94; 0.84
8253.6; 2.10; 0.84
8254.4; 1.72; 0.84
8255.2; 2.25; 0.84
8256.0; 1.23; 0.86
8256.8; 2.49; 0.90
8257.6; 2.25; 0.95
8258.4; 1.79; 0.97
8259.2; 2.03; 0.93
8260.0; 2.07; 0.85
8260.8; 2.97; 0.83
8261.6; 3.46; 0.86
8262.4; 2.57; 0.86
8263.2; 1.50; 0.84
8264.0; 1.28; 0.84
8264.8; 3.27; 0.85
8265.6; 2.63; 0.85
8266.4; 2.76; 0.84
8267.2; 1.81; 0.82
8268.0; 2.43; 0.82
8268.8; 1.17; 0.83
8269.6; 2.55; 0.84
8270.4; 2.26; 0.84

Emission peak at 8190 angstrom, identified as Mg II 2798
